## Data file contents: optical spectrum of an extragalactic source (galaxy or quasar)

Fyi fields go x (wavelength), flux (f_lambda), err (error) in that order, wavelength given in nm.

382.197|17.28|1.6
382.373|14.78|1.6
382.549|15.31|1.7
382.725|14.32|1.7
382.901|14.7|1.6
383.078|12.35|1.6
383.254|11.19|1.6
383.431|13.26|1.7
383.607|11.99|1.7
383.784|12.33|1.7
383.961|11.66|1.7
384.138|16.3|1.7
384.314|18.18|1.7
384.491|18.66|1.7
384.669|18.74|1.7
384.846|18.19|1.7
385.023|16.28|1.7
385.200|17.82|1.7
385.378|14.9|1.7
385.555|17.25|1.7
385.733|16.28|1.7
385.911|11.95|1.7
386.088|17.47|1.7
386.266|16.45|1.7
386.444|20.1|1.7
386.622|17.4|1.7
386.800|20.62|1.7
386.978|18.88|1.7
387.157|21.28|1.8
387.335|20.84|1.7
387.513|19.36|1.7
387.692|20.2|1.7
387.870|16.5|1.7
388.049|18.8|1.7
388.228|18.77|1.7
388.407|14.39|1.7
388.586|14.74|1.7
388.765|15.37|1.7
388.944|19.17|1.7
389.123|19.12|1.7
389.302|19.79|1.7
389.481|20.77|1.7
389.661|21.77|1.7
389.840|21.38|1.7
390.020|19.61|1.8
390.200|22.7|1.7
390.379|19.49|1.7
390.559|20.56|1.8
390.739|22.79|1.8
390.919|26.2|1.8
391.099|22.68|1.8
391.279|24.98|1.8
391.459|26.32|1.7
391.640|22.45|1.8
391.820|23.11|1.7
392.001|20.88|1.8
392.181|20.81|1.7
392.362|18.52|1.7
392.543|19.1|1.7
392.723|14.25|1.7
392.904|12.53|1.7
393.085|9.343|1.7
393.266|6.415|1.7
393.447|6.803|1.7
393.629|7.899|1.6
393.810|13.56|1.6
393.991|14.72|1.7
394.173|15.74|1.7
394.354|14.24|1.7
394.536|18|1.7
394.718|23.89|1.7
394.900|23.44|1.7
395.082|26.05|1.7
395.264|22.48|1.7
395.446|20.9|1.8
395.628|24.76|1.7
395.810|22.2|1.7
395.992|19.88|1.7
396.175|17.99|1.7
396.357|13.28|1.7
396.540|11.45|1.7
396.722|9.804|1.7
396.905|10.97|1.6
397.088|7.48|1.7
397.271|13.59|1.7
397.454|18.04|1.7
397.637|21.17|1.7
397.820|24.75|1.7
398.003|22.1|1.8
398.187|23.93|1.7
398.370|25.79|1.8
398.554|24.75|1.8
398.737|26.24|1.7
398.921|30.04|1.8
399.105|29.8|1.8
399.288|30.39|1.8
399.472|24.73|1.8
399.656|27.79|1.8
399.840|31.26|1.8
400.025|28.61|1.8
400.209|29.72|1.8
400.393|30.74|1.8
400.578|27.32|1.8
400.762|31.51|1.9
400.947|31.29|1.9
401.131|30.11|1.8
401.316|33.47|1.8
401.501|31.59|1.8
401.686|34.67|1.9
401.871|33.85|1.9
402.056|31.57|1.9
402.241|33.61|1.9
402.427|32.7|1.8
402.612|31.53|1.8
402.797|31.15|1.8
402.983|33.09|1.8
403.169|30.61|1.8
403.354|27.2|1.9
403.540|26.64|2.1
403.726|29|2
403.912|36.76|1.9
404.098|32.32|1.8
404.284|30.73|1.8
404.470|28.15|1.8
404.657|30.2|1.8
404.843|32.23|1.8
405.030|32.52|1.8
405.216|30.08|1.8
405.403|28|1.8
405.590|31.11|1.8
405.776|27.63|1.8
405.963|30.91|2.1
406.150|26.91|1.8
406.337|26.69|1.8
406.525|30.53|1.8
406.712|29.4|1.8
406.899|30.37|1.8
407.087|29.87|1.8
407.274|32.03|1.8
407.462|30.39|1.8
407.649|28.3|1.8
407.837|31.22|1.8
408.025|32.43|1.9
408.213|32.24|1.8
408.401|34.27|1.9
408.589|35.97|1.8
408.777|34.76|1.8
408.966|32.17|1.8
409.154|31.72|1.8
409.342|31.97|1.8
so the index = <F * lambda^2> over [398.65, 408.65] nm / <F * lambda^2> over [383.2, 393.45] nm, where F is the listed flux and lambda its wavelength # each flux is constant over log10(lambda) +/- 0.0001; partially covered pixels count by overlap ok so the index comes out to 1.83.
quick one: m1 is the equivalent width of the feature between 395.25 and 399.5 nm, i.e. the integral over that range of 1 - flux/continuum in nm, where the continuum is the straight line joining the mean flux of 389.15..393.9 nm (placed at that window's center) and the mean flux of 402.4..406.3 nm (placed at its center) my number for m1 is 0.62 nm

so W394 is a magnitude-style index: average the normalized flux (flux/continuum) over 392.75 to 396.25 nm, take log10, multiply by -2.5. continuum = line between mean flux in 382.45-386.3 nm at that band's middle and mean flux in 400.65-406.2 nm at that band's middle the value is 0.38 mag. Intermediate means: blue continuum 15.2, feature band 16.8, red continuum 31.1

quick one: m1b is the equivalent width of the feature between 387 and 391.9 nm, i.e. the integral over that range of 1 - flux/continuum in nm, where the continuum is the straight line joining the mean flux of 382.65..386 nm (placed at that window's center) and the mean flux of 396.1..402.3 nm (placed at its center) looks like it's -0.50 nm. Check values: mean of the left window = 15.1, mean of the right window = 25.1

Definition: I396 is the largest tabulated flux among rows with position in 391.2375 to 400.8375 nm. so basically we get 31.51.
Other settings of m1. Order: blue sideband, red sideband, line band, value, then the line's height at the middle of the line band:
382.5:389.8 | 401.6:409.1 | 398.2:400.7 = -0.13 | 26.8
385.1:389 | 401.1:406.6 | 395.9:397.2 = 0.62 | 25.1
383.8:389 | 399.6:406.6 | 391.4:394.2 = 0.83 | 22.5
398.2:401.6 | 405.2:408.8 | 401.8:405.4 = -0.16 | 29.9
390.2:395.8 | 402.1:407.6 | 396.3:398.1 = 0.61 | 23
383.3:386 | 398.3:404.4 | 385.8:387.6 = -0.11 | 17.3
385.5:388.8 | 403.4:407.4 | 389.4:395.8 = 0.64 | 21.4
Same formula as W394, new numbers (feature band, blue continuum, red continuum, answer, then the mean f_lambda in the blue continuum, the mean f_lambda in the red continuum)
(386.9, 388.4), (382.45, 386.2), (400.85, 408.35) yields -0.08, 15.2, 30.8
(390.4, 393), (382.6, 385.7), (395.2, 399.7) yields -0.14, 15.2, 20.9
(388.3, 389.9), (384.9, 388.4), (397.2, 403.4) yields 0.08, 17.9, 28.6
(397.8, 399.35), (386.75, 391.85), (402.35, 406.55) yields 0.00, 20.4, 30.3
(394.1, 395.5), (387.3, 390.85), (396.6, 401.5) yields 0.10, 19.3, 24.9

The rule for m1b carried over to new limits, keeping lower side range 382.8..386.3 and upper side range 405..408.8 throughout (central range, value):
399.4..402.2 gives -0.44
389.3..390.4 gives -0.12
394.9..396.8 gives 0.31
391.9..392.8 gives 0.08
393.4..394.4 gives 0.43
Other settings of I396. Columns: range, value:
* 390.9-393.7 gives 26.32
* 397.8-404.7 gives 36.76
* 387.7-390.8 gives 22.79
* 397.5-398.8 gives 26.24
